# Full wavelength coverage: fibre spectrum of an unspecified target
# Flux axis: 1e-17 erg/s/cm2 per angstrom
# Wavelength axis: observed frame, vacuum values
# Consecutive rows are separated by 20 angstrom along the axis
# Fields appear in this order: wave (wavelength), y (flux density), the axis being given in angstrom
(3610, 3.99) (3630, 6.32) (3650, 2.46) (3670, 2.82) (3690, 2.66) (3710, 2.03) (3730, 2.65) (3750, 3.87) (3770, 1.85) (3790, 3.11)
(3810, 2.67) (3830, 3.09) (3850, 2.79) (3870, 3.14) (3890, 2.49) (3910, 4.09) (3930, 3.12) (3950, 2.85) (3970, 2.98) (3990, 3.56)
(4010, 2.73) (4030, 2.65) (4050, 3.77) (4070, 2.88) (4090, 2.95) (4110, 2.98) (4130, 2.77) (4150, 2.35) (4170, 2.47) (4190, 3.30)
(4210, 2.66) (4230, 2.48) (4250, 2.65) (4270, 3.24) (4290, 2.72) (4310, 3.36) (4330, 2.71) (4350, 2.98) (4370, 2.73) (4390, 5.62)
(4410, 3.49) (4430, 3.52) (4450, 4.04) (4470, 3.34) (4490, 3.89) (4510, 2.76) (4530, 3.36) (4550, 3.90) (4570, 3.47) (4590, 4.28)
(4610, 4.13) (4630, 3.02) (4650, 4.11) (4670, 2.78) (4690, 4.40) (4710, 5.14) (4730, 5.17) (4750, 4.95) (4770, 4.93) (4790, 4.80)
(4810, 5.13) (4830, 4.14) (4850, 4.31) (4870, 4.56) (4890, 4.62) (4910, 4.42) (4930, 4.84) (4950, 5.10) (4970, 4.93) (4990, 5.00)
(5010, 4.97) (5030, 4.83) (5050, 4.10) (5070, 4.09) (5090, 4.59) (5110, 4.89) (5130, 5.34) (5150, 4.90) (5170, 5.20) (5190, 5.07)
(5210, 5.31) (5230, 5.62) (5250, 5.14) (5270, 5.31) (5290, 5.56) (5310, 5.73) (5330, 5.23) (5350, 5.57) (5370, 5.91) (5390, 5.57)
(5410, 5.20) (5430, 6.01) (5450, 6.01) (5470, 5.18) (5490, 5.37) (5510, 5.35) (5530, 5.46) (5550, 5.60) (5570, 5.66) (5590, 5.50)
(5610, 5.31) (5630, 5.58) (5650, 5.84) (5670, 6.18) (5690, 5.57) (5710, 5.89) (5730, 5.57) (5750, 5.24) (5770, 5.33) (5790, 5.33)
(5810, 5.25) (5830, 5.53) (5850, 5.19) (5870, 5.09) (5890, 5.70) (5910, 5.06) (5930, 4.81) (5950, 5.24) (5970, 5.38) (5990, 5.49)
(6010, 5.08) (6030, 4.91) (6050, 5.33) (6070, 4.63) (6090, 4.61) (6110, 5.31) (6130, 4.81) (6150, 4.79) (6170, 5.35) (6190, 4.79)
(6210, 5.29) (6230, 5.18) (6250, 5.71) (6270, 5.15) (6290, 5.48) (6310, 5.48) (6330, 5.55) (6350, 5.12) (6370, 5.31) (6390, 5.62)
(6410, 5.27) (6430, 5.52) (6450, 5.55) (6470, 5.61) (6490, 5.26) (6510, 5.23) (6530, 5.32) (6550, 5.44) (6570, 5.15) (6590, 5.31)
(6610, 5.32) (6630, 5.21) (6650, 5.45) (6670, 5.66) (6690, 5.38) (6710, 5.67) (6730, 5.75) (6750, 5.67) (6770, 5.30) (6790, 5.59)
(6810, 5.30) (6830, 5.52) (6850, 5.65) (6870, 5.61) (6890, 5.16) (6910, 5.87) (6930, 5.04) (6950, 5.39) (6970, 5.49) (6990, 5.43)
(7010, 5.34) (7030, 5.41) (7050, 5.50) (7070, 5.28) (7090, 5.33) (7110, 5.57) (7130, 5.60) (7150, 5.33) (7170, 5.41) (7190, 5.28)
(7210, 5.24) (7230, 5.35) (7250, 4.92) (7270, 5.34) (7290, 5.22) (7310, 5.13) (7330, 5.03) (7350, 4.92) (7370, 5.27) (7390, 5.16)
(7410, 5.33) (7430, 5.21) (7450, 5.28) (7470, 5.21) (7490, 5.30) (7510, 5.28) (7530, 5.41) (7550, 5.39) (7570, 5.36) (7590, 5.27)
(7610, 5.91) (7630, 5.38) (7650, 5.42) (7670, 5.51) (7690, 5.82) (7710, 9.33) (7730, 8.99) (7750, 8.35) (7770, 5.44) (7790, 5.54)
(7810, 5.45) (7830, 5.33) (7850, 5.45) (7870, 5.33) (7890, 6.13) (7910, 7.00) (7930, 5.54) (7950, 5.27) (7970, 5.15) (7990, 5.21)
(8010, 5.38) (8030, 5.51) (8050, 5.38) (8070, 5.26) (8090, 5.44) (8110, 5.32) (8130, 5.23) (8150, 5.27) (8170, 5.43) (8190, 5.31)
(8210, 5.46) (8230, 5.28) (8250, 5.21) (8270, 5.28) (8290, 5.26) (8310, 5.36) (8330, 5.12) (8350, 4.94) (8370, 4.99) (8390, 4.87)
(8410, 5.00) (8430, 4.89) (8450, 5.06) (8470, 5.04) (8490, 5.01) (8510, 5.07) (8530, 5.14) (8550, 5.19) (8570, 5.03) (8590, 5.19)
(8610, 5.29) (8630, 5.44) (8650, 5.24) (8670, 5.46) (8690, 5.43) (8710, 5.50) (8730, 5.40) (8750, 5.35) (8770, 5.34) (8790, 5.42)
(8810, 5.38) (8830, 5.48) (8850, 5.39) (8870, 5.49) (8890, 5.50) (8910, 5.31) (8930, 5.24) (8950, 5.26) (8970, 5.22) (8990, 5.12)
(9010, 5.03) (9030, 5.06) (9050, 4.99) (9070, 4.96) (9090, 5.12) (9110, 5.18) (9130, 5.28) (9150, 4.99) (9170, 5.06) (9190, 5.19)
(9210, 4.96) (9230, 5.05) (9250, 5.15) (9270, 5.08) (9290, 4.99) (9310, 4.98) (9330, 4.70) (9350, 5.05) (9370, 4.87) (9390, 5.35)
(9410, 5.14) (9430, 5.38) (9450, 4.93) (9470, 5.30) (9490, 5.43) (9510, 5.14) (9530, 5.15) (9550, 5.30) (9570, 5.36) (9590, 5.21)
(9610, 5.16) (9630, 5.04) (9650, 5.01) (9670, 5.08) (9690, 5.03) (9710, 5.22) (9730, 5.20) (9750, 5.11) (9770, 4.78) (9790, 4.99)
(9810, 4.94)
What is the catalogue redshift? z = 0.18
